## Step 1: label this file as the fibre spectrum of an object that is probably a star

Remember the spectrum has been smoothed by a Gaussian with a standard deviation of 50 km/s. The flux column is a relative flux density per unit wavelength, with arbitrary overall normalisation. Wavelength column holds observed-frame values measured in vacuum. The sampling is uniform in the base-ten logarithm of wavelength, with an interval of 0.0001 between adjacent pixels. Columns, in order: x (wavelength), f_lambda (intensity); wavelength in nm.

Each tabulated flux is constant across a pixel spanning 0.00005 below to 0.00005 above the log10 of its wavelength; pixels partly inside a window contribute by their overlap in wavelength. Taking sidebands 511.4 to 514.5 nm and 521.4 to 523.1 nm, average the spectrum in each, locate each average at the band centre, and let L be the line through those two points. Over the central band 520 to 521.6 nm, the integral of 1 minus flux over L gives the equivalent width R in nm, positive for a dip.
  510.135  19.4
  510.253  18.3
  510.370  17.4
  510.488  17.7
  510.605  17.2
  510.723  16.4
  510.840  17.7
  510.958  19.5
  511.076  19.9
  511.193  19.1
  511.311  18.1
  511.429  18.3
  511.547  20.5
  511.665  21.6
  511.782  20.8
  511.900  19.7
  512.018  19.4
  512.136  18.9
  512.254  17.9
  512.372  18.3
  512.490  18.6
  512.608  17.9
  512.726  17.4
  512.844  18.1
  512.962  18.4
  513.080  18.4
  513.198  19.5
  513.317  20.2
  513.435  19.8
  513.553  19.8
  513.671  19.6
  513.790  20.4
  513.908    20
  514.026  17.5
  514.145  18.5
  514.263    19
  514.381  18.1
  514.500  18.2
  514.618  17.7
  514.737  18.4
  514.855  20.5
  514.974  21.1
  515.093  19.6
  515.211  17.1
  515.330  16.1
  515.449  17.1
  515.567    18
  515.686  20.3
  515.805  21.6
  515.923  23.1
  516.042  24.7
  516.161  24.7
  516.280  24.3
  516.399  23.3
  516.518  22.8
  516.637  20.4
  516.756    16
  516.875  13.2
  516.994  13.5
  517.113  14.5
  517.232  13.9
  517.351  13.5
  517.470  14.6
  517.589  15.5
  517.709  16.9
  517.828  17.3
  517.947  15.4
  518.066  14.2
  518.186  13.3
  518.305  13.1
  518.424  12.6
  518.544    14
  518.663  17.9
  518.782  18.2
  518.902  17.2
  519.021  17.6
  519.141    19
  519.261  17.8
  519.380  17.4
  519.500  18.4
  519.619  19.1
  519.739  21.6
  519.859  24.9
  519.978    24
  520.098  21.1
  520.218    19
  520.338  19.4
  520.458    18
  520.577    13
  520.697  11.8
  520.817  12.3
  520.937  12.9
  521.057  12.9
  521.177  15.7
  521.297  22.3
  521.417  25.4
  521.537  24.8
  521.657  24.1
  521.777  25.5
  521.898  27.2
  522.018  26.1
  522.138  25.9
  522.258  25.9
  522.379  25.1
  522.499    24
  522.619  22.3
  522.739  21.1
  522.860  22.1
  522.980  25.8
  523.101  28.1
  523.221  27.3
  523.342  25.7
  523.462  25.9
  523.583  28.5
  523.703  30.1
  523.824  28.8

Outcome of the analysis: 0.41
